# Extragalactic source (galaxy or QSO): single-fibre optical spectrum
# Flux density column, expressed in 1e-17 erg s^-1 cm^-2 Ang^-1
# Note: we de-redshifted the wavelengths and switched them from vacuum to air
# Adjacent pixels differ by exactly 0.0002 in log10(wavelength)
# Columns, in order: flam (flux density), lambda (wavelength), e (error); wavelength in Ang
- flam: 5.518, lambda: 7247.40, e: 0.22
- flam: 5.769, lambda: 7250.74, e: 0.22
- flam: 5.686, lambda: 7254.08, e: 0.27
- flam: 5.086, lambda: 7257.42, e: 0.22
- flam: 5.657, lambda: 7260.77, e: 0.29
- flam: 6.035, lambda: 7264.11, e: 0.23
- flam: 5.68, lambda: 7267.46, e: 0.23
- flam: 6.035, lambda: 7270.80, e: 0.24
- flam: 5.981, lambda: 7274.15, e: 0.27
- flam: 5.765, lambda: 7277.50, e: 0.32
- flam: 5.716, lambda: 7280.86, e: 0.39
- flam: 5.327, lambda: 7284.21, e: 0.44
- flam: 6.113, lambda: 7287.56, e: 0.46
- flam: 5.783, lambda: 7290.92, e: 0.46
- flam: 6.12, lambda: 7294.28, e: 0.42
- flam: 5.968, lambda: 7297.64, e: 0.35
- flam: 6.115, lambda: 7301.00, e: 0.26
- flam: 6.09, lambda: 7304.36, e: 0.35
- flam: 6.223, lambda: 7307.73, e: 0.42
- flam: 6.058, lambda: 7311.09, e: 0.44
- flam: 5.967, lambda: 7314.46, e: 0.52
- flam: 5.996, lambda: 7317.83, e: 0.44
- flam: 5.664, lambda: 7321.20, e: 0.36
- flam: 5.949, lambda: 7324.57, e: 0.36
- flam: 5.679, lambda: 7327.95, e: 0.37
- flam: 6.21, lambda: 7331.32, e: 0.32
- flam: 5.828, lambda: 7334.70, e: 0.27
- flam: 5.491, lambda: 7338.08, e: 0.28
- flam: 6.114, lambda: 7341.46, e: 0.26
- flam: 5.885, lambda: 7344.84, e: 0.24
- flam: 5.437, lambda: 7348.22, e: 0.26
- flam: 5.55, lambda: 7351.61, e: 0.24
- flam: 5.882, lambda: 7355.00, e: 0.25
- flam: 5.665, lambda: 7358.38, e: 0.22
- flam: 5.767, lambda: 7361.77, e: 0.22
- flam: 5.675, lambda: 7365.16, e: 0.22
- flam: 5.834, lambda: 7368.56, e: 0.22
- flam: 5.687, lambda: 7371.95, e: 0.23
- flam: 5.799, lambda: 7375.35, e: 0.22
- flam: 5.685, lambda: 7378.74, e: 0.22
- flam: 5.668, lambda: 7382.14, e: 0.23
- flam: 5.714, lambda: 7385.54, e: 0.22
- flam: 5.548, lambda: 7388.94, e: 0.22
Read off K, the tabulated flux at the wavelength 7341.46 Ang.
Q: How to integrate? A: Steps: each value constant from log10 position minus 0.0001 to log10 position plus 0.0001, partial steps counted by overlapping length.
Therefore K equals 6.114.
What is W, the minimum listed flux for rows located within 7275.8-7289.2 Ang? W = 5.327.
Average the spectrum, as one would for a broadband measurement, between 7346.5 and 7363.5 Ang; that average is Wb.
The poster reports 5.66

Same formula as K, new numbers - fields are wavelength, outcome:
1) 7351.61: 5.55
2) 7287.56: 6.113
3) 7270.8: 6.035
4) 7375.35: 5.799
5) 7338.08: 5.491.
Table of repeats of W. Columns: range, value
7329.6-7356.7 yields 5.437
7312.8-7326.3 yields 5.664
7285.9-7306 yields 5.783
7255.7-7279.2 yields 5.086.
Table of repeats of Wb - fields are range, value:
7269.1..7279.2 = 5.93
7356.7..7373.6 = 5.72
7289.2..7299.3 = 5.95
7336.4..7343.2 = 5.81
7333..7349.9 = 5.75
